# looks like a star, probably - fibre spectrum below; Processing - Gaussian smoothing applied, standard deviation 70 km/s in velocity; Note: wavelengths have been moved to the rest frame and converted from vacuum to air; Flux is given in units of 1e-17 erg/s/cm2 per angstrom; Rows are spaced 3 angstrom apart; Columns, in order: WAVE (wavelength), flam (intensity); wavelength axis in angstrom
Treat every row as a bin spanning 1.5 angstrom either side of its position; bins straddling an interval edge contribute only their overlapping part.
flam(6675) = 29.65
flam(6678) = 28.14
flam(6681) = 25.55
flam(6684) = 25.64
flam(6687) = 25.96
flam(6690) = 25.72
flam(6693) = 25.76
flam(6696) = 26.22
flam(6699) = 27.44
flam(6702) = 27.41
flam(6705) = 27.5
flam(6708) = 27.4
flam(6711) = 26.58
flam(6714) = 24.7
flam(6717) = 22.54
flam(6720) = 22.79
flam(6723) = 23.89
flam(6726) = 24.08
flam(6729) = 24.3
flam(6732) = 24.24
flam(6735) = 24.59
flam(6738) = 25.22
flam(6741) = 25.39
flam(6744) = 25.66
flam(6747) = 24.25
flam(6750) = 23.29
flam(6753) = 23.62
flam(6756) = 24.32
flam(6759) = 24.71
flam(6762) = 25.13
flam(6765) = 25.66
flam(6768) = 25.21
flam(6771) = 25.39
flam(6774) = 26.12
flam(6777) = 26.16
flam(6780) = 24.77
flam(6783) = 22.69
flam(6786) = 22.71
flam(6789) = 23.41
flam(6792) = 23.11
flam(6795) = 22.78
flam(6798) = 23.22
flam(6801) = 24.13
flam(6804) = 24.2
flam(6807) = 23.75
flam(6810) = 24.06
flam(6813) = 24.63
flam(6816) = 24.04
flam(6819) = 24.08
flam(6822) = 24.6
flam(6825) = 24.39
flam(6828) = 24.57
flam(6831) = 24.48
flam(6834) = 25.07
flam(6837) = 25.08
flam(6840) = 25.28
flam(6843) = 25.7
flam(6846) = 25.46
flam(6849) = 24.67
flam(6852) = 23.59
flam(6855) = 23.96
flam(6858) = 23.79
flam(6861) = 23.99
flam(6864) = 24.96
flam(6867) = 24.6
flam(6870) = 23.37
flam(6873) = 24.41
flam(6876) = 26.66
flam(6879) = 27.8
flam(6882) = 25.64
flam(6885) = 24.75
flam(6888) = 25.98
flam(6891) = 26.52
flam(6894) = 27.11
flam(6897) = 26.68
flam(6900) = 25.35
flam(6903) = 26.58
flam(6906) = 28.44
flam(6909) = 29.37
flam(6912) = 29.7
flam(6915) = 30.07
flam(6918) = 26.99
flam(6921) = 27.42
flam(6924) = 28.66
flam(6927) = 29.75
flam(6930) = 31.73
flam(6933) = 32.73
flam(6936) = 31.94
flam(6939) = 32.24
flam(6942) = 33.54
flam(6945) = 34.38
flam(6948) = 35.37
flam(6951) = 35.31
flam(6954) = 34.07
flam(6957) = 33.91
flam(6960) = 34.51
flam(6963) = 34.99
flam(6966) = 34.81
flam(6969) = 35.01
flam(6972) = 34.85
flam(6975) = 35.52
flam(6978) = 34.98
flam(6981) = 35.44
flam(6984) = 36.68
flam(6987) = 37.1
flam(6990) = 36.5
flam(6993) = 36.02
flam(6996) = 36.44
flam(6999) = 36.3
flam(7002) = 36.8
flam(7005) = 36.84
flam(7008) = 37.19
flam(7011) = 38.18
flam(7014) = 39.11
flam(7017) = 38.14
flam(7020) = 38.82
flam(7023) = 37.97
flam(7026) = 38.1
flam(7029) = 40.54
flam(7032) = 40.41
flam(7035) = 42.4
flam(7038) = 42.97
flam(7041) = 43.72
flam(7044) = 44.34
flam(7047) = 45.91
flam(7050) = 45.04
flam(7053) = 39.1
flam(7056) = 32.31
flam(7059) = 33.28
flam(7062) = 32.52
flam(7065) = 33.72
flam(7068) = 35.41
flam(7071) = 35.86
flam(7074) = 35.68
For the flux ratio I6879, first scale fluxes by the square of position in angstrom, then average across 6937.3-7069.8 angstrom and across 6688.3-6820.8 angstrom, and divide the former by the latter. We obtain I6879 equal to 1.61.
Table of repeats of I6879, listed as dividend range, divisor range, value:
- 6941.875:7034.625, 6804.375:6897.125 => 1.52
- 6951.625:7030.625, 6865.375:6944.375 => 1.33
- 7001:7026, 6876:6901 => 1.50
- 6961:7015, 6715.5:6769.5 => 1.60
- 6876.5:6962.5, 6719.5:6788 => 1.28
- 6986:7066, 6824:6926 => 1.55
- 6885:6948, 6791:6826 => 1.26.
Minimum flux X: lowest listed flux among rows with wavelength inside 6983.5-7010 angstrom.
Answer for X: 36.02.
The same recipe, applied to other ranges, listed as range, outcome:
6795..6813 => 22.78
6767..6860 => 22.69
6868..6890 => 23.37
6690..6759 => 22.54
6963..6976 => 34.81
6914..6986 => 26.99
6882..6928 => 24.75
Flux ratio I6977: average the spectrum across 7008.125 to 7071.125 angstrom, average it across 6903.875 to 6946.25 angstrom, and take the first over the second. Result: 1.28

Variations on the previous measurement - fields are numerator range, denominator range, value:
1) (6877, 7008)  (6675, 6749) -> 1.25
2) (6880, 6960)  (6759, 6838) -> 1.23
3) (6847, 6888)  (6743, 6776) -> 1.00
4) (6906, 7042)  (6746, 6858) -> 1.44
